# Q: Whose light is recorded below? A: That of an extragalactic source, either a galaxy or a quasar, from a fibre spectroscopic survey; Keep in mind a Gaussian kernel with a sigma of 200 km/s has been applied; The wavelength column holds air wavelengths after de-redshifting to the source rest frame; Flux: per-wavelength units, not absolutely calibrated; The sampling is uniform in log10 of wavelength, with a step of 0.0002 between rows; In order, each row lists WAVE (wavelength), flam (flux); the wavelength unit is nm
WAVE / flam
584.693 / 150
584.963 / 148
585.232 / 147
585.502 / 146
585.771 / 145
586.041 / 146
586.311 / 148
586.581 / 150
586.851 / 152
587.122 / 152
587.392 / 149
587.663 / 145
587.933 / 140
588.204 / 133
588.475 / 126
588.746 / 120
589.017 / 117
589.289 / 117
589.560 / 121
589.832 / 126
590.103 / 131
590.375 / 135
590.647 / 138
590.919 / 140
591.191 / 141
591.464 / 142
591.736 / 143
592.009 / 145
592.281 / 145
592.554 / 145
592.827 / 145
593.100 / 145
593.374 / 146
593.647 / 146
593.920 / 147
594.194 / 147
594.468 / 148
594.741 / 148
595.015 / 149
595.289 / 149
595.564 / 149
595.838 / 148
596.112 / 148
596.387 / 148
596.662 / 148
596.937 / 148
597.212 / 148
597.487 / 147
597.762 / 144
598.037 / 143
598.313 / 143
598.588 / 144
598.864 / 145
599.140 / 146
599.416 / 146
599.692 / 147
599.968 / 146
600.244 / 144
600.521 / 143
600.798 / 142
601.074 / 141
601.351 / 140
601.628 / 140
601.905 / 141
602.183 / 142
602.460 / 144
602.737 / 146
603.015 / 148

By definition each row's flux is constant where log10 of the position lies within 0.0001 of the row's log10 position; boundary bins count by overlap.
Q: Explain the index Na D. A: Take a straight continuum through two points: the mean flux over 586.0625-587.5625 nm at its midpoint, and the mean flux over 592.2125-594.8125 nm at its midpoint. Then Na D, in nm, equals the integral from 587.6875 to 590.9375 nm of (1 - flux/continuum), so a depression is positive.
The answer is 0.43 nm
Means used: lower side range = 150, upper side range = 146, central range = 129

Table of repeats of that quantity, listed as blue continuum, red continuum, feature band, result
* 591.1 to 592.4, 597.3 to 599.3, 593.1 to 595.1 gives -0.046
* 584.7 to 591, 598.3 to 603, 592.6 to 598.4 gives -0.223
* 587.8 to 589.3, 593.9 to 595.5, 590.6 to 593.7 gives -0.102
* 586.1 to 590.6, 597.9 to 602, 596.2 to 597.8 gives -0.068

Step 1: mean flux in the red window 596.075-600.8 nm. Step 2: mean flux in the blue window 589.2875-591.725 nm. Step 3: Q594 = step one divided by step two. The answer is 1.1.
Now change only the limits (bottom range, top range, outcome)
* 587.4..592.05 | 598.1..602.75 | 1.08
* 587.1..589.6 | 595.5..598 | 1.12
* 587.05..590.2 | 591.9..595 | 1.12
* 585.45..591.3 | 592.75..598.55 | 1.07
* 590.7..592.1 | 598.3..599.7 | 1.02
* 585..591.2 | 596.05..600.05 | 1.06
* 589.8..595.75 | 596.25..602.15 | 1.01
